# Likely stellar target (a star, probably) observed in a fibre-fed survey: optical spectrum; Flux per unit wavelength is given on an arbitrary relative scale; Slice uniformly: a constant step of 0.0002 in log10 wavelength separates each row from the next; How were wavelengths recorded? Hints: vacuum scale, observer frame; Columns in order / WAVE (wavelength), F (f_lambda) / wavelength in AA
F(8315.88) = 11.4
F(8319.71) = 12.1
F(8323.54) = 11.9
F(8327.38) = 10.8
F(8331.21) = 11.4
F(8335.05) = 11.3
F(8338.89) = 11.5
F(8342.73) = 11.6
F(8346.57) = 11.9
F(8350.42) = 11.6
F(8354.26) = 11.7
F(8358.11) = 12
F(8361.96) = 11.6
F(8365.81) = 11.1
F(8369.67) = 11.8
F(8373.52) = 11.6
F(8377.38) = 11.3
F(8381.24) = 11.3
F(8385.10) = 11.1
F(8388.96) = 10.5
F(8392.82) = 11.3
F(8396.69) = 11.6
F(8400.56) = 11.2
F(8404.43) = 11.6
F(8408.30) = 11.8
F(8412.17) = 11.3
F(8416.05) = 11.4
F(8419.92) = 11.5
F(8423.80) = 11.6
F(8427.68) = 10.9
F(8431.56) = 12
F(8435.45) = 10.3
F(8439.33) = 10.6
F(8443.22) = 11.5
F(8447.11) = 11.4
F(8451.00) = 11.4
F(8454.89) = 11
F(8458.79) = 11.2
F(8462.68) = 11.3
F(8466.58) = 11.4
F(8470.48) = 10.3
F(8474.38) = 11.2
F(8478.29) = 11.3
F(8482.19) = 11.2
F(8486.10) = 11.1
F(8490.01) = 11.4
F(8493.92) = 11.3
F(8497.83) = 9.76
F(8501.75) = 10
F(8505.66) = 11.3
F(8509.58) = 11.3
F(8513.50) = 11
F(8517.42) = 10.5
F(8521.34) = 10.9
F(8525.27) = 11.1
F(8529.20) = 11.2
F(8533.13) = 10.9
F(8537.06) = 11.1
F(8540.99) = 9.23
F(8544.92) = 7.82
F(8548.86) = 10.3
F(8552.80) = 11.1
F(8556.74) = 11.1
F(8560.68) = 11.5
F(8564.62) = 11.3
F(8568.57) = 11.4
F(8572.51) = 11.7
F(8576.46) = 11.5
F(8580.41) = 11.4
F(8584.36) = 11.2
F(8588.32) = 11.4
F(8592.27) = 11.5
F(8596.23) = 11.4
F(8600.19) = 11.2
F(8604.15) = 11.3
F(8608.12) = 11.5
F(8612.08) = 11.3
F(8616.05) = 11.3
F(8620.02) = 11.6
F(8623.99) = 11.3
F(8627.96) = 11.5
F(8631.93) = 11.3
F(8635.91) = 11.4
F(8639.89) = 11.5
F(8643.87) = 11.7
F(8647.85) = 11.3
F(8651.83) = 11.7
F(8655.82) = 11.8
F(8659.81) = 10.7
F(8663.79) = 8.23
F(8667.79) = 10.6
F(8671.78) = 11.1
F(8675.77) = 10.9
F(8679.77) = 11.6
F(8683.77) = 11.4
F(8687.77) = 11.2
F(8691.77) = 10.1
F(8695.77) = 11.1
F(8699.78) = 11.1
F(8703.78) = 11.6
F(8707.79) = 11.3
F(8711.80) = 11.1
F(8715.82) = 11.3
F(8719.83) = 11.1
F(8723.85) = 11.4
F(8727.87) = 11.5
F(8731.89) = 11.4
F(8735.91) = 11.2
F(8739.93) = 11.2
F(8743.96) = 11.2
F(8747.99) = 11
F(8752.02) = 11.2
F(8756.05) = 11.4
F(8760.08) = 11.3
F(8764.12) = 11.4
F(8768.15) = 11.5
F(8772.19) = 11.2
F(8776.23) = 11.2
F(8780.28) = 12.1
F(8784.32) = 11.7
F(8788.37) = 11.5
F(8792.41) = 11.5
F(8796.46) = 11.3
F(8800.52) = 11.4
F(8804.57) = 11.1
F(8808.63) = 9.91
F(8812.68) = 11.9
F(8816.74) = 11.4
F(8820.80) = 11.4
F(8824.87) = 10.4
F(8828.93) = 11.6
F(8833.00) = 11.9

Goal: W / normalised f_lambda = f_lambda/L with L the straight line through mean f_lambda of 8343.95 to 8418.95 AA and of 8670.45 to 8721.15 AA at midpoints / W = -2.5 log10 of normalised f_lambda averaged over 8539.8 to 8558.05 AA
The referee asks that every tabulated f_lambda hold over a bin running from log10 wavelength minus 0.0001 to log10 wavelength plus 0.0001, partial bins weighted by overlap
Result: 0.14 mag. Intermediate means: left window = 11.5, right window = 11.1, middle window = 9.9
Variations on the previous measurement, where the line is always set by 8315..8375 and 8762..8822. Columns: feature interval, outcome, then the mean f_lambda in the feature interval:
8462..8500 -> 0.05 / 11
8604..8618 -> 0.01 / 11.4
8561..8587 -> 0.00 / 11.4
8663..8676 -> 0.11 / 10.3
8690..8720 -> 0.03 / 11.1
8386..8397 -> 0.05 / 11.1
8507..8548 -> 0.10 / 10.5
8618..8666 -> 0.03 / 11.2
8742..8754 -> 0.02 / 11.1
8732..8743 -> 0.02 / 11.2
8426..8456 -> 0.04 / 11.1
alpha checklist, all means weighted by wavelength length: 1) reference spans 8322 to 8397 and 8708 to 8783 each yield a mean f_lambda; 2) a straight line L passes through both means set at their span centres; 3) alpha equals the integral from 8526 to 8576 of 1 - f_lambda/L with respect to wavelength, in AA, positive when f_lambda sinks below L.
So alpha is 2.7 AA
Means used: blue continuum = 11.4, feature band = 10.8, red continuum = 11.3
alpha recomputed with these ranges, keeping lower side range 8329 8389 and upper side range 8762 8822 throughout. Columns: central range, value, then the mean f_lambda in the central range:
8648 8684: 1.6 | 10.9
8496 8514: 1.2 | 10.7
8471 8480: 0.3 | 11.1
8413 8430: 0.2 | 11.4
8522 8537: 0.5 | 11.1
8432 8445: 0.6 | 10.9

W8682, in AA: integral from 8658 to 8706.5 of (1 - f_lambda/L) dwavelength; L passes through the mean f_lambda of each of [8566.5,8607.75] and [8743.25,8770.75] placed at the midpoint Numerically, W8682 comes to 2.3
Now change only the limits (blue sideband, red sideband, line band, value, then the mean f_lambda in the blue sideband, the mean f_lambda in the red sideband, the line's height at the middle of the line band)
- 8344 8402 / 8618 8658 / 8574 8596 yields 0.17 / 11.4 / 11.5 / 11.5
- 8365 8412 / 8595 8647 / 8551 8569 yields 0.19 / 11.4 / 11.4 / 11.4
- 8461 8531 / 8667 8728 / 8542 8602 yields 0.08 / 11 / 11.2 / 11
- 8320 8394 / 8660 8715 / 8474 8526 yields 1.21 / 11.5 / 10.9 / 11.2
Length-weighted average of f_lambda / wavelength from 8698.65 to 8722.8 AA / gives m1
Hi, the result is 11.3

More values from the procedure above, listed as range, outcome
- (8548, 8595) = 11.3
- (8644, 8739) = 11.1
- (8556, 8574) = 11.4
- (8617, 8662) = 11.4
